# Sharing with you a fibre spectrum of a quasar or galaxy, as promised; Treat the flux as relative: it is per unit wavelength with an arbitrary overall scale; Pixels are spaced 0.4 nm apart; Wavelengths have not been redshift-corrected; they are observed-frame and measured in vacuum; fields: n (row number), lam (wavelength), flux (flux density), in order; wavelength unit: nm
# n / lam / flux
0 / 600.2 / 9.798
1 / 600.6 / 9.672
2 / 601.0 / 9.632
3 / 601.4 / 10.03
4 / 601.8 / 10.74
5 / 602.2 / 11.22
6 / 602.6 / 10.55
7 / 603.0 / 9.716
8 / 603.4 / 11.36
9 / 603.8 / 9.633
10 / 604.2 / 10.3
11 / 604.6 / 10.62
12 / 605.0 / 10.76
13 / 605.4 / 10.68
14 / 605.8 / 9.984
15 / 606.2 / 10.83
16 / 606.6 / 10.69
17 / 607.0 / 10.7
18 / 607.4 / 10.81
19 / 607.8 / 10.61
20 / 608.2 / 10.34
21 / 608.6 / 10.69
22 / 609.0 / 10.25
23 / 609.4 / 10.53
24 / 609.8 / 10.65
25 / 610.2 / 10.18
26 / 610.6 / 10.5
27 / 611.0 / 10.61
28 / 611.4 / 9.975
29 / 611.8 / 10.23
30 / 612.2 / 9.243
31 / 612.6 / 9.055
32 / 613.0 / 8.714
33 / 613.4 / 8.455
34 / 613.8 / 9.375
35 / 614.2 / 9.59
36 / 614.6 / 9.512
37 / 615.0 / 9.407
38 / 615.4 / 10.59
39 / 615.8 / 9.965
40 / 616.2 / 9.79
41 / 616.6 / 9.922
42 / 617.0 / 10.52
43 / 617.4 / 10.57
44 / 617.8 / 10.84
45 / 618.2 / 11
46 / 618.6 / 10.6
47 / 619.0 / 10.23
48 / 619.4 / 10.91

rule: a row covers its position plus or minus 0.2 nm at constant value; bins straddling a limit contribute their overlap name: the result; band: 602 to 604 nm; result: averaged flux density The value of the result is 10.5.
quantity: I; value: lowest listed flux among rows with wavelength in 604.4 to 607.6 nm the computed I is 9.984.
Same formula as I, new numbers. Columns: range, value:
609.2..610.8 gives 10.18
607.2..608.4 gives 10.34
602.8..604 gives 9.633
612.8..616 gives 8.455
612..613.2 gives 8.714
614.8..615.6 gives 9.407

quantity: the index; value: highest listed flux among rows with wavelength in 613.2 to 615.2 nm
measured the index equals 9.59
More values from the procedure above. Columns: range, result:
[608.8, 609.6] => 10.53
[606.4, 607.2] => 10.7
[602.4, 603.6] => 11.36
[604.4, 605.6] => 10.76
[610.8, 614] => 10.61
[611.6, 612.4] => 10.23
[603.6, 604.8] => 10.62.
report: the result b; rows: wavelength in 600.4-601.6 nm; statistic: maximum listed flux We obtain 10.03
